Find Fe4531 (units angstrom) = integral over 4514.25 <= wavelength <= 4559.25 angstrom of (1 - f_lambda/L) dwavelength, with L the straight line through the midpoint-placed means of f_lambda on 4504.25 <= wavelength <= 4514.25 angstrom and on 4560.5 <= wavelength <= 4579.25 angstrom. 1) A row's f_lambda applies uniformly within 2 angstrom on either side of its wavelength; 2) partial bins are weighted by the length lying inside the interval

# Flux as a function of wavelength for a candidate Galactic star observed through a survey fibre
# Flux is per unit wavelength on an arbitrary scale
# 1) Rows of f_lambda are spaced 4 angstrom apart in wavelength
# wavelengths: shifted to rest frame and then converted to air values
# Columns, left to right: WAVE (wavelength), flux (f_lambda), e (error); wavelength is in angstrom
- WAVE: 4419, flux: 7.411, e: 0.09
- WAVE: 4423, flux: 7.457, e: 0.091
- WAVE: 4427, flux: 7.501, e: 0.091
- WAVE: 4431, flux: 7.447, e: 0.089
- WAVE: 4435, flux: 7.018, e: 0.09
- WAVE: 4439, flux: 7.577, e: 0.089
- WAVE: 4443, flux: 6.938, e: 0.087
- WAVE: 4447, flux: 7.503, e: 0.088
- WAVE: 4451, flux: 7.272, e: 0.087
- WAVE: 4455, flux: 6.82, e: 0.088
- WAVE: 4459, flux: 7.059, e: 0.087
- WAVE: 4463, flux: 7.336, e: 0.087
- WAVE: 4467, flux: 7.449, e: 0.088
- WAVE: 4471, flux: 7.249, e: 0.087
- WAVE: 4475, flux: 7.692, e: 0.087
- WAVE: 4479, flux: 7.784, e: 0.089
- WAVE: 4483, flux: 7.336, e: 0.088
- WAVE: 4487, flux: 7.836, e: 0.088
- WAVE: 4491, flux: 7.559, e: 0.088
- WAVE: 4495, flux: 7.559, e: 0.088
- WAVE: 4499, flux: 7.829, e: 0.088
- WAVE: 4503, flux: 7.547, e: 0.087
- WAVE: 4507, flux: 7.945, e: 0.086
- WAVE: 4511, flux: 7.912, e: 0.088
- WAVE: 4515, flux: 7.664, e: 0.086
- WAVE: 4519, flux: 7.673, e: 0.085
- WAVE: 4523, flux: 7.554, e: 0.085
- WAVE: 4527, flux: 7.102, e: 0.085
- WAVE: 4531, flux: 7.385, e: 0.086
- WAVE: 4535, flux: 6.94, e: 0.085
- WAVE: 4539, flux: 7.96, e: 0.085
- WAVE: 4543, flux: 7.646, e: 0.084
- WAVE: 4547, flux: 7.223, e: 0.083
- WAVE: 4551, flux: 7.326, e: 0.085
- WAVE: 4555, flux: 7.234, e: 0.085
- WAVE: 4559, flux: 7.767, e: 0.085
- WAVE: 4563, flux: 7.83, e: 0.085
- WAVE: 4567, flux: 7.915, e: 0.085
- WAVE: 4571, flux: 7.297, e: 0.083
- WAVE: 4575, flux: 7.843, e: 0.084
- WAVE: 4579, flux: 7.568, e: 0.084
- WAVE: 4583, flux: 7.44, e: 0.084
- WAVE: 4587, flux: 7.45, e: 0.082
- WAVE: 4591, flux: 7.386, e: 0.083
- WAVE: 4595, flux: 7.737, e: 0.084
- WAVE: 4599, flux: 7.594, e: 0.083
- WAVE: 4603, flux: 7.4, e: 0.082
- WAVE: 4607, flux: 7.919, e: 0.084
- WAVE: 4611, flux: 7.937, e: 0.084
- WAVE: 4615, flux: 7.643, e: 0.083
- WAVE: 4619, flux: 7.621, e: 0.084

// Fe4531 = 2.0 angstrom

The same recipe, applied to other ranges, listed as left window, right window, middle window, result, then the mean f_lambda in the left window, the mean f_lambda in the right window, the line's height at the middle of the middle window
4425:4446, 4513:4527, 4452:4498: 0.0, 7.31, 7.55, 7.42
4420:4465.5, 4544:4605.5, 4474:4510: -1.5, 7.27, 7.54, 7.37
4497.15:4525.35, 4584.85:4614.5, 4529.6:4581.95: 1.0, 7.72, 7.63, 7.68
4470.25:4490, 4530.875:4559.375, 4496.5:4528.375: -0.6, 7.6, 7.42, 7.51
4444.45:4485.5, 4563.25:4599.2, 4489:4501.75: -0.4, 7.35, 7.59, 7.41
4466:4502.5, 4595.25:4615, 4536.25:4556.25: 0.5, 7.59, 7.71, 7.65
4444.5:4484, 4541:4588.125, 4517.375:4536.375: 0.3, 7.35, 7.55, 7.47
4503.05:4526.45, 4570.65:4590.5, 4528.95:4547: 0.4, 7.69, 7.53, 7.63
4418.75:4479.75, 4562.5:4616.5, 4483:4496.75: -0.3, 7.33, 7.63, 7.42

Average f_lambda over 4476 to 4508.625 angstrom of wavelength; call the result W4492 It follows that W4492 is 7.67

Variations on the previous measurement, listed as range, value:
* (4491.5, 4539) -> 7.57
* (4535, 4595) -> 7.55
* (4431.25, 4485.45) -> 7.32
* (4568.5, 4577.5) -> 7.59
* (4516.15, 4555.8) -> 7.42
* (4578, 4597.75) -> 7.52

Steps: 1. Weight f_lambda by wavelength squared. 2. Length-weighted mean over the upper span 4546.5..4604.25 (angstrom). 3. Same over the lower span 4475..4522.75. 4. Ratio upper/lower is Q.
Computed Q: 1.0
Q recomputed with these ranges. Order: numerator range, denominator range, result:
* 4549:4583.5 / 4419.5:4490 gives 1.08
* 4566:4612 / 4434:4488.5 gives 1.10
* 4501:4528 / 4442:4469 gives 1.09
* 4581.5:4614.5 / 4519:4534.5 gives 1.07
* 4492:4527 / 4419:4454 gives 1.08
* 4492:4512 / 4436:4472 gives 1.09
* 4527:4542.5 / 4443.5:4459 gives 1.07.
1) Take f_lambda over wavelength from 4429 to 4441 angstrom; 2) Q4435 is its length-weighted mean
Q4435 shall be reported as 7.35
